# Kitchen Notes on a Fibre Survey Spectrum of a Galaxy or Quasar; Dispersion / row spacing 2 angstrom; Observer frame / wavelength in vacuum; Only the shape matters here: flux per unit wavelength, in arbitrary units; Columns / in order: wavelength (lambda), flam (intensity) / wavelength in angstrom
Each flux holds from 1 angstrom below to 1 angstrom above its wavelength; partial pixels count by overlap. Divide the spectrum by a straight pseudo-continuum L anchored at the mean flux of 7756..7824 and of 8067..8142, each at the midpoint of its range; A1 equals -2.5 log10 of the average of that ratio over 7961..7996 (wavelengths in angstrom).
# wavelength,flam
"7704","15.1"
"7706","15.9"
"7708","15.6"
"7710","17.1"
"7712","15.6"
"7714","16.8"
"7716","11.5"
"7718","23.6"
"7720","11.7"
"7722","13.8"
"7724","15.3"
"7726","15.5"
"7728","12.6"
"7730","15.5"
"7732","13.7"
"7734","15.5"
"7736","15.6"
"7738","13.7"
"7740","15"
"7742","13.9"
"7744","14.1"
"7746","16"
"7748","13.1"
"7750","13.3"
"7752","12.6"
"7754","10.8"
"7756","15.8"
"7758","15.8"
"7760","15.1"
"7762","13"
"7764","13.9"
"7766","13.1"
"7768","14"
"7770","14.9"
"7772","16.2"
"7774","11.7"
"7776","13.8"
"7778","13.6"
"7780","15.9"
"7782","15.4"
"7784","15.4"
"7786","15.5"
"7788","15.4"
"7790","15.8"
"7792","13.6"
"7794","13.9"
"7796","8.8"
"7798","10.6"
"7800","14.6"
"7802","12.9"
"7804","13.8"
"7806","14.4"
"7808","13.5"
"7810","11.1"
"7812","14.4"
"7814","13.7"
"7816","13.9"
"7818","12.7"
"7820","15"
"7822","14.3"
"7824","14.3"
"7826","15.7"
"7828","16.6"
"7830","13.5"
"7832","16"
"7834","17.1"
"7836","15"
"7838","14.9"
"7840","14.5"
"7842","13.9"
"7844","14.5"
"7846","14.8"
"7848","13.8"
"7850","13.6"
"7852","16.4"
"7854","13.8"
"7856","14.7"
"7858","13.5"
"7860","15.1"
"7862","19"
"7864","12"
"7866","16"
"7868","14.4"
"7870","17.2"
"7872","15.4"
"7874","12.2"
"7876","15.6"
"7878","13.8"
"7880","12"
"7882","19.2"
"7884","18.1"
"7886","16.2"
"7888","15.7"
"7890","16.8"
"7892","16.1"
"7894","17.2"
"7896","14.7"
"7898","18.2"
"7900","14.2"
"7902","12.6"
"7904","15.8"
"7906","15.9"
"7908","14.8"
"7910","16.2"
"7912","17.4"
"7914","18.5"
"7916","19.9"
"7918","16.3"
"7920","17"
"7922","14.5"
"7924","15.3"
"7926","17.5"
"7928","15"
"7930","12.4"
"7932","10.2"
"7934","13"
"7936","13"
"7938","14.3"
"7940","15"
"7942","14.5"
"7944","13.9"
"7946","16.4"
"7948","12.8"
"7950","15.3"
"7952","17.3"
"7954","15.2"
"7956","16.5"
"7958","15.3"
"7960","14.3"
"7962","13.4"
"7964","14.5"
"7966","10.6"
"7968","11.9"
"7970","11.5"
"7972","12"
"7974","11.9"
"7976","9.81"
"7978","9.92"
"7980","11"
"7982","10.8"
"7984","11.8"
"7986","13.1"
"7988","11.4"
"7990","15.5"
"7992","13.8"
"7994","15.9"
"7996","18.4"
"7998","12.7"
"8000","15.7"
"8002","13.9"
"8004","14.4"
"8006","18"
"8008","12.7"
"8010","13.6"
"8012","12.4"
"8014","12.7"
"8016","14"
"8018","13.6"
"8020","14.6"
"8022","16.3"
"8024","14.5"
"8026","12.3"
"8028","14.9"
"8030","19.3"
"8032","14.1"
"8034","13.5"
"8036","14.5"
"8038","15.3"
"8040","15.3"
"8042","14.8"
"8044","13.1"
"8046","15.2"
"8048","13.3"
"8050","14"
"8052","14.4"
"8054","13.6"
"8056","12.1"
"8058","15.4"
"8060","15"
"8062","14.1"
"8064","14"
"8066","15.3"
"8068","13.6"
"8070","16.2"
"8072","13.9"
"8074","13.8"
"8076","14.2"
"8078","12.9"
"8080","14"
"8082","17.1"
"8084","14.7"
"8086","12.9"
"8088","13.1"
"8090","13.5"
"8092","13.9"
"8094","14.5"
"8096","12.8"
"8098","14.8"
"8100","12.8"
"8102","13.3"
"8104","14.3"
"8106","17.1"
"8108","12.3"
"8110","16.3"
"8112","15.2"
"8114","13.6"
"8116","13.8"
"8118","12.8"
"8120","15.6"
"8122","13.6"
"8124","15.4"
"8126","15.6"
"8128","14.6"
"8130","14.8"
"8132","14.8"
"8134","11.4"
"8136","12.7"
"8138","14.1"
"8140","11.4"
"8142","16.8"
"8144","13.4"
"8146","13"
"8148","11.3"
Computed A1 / 0.13 mag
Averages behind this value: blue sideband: 14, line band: 12.5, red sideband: 14.1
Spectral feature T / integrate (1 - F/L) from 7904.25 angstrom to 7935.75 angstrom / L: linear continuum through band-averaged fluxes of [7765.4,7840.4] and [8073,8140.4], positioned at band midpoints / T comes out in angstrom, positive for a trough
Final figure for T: -3.08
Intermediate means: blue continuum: 14.2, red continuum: 14.1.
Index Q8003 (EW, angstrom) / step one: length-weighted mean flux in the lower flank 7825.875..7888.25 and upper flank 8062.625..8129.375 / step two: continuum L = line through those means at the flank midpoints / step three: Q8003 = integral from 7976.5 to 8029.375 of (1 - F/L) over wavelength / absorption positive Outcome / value 3.0 angstrom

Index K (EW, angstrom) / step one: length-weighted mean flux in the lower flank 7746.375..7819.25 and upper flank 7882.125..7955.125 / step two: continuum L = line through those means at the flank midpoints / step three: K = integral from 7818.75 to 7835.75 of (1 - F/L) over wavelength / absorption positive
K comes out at -1.1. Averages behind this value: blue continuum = 13.8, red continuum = 15.5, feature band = 15.3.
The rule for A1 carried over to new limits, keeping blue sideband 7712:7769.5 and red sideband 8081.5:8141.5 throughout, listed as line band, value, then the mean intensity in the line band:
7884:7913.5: -0.12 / 16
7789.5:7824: 0.08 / 13.3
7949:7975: 0.03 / 13.8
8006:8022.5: 0.02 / 13.9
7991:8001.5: -0.08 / 15.2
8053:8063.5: 0.01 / 14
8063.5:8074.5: -0.03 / 14.5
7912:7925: -0.19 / 17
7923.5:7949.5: 0.01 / 14.1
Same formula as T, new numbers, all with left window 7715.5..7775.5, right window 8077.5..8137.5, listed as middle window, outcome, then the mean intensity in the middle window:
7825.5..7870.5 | -2.2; 15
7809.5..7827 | 0.4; 14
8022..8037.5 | -0.7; 14.8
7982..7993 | 1.0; 12.9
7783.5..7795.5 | -0.3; 14.7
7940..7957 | -1.2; 15.2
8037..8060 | -0.1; 14.3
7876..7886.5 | -1.1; 15.8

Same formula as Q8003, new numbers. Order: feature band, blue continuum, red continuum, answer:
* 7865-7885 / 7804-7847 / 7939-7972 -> -1.4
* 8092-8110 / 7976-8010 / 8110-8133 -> 0.4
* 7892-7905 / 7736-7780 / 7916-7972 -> -1.1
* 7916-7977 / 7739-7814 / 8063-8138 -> -0.3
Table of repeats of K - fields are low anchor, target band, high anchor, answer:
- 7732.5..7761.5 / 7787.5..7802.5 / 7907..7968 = 1.4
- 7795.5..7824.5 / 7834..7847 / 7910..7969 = -1.1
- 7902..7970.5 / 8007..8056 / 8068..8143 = 0.9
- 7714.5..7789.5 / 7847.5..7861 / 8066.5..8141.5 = -0.1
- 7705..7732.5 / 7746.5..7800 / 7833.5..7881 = 4.1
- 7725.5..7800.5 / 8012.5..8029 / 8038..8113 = 0.2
